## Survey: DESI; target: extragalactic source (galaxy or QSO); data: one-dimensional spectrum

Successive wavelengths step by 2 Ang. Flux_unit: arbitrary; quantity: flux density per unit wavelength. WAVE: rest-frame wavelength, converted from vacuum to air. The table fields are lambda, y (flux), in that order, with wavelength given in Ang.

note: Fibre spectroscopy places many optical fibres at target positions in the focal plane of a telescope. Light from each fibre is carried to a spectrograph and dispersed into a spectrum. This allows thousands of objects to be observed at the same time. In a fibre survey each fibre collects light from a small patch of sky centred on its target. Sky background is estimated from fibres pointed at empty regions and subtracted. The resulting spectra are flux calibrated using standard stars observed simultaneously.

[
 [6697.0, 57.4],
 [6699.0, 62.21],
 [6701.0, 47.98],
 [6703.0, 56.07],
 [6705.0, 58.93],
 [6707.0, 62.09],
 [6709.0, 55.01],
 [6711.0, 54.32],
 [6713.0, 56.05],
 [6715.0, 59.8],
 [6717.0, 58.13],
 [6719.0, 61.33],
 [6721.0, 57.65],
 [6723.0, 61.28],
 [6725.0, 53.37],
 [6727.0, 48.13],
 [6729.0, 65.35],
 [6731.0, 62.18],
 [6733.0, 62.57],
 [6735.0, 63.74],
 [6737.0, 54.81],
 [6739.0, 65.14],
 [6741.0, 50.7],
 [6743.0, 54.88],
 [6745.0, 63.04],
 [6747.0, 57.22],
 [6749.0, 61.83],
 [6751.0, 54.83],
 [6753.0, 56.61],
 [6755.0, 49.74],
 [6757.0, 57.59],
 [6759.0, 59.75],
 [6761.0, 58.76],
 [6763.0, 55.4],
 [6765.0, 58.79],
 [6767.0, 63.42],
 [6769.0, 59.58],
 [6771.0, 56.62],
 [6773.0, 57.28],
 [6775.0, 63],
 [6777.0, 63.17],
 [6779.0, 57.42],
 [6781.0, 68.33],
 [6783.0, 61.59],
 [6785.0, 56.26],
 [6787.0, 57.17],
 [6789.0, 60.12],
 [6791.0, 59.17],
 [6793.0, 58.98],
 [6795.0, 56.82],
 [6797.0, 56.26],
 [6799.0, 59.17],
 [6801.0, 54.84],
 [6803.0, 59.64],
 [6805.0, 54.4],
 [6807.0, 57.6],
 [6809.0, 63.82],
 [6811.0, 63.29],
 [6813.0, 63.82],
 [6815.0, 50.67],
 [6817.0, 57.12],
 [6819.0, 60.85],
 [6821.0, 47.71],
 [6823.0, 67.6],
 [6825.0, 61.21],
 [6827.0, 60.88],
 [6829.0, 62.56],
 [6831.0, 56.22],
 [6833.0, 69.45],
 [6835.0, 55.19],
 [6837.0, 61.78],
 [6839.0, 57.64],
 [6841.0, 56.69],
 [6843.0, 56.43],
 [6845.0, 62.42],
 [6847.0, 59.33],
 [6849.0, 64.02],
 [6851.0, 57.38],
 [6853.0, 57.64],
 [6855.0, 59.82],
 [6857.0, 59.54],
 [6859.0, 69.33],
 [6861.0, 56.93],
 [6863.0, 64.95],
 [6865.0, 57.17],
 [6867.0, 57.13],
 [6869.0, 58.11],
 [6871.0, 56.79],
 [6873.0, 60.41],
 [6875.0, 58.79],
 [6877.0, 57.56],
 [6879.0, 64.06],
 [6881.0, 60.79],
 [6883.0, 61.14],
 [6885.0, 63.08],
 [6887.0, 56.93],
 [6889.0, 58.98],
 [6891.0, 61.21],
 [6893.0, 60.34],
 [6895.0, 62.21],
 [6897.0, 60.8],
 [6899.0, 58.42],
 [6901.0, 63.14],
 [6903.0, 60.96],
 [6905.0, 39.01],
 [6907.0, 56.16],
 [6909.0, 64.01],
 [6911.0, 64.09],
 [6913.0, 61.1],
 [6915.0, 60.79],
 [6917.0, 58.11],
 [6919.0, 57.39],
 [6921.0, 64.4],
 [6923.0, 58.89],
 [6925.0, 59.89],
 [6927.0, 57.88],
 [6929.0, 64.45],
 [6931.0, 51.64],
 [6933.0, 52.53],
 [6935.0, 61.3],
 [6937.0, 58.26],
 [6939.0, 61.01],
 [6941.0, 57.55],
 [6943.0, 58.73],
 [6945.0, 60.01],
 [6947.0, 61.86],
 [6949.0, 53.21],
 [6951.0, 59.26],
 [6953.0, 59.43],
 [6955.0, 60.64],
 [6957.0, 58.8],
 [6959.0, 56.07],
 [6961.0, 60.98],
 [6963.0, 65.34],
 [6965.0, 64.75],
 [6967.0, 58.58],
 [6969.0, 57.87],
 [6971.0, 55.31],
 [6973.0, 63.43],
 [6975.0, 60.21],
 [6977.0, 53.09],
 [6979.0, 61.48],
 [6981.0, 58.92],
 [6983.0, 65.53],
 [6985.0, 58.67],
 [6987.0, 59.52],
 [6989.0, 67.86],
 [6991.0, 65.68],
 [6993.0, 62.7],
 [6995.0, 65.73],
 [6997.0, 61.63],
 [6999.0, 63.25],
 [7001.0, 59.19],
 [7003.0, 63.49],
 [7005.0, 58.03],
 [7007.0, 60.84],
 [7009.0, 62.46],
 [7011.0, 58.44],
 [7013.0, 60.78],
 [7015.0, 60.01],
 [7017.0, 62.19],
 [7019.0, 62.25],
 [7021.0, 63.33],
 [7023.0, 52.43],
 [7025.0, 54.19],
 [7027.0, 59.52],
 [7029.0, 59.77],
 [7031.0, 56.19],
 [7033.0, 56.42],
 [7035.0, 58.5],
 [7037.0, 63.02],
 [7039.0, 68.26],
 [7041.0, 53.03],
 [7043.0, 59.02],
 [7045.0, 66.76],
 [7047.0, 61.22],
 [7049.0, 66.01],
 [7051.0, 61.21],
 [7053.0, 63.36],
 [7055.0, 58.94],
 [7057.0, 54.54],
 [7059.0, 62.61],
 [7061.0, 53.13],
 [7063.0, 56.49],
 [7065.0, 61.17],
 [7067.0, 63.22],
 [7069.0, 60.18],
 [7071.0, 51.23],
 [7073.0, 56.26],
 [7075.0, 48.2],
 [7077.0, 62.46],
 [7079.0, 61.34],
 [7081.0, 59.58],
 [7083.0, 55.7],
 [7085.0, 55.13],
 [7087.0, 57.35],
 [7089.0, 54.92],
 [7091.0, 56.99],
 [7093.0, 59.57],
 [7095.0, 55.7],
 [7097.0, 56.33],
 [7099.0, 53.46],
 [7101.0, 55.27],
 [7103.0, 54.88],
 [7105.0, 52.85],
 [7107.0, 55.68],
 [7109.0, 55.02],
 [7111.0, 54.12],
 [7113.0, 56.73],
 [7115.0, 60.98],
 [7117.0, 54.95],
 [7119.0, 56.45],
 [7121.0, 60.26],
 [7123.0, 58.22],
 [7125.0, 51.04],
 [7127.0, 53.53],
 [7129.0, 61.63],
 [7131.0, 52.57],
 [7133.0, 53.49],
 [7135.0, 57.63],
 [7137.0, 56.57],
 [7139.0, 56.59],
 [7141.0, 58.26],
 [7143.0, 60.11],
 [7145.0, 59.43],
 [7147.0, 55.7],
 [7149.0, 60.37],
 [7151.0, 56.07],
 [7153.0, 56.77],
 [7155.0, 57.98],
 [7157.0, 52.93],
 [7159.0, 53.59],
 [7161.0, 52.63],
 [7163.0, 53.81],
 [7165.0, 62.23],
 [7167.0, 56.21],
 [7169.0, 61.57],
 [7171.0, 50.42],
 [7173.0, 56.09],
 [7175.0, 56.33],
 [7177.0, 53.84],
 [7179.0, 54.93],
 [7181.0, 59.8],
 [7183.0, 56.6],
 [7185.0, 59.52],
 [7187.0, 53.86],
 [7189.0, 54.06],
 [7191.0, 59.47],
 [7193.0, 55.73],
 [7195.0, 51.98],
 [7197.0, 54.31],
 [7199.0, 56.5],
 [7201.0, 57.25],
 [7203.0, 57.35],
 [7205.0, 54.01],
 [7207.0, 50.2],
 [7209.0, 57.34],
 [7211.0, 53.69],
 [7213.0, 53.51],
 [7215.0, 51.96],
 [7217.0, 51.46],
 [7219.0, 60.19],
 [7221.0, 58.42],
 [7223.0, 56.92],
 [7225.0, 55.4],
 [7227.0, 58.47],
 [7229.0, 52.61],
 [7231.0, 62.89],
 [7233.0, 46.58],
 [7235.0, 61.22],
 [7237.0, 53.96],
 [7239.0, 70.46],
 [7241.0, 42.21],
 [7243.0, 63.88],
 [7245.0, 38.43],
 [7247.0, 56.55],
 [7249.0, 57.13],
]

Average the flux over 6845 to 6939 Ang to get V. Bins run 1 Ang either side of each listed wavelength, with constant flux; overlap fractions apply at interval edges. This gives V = 59.5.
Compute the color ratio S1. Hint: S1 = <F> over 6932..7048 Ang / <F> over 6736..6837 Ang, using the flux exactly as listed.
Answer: 1.02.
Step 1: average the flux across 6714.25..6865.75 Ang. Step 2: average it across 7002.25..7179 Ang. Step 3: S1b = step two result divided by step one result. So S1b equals 0.98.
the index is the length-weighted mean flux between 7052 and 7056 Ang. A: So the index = 61.1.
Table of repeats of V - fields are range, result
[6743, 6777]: 58.4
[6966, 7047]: 60.4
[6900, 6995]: 59.6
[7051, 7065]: 58.6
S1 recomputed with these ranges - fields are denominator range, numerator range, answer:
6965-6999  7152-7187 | 0.92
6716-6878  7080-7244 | 0.95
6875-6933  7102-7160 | 0.95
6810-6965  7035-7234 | 0.95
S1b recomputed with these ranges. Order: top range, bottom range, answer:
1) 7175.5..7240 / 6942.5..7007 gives 0.93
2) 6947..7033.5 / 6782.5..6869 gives 1.02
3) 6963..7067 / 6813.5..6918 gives 1.02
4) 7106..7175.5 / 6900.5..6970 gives 0.96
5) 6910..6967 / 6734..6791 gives 1.01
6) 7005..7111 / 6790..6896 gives 0.98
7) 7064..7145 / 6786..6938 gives 0.96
